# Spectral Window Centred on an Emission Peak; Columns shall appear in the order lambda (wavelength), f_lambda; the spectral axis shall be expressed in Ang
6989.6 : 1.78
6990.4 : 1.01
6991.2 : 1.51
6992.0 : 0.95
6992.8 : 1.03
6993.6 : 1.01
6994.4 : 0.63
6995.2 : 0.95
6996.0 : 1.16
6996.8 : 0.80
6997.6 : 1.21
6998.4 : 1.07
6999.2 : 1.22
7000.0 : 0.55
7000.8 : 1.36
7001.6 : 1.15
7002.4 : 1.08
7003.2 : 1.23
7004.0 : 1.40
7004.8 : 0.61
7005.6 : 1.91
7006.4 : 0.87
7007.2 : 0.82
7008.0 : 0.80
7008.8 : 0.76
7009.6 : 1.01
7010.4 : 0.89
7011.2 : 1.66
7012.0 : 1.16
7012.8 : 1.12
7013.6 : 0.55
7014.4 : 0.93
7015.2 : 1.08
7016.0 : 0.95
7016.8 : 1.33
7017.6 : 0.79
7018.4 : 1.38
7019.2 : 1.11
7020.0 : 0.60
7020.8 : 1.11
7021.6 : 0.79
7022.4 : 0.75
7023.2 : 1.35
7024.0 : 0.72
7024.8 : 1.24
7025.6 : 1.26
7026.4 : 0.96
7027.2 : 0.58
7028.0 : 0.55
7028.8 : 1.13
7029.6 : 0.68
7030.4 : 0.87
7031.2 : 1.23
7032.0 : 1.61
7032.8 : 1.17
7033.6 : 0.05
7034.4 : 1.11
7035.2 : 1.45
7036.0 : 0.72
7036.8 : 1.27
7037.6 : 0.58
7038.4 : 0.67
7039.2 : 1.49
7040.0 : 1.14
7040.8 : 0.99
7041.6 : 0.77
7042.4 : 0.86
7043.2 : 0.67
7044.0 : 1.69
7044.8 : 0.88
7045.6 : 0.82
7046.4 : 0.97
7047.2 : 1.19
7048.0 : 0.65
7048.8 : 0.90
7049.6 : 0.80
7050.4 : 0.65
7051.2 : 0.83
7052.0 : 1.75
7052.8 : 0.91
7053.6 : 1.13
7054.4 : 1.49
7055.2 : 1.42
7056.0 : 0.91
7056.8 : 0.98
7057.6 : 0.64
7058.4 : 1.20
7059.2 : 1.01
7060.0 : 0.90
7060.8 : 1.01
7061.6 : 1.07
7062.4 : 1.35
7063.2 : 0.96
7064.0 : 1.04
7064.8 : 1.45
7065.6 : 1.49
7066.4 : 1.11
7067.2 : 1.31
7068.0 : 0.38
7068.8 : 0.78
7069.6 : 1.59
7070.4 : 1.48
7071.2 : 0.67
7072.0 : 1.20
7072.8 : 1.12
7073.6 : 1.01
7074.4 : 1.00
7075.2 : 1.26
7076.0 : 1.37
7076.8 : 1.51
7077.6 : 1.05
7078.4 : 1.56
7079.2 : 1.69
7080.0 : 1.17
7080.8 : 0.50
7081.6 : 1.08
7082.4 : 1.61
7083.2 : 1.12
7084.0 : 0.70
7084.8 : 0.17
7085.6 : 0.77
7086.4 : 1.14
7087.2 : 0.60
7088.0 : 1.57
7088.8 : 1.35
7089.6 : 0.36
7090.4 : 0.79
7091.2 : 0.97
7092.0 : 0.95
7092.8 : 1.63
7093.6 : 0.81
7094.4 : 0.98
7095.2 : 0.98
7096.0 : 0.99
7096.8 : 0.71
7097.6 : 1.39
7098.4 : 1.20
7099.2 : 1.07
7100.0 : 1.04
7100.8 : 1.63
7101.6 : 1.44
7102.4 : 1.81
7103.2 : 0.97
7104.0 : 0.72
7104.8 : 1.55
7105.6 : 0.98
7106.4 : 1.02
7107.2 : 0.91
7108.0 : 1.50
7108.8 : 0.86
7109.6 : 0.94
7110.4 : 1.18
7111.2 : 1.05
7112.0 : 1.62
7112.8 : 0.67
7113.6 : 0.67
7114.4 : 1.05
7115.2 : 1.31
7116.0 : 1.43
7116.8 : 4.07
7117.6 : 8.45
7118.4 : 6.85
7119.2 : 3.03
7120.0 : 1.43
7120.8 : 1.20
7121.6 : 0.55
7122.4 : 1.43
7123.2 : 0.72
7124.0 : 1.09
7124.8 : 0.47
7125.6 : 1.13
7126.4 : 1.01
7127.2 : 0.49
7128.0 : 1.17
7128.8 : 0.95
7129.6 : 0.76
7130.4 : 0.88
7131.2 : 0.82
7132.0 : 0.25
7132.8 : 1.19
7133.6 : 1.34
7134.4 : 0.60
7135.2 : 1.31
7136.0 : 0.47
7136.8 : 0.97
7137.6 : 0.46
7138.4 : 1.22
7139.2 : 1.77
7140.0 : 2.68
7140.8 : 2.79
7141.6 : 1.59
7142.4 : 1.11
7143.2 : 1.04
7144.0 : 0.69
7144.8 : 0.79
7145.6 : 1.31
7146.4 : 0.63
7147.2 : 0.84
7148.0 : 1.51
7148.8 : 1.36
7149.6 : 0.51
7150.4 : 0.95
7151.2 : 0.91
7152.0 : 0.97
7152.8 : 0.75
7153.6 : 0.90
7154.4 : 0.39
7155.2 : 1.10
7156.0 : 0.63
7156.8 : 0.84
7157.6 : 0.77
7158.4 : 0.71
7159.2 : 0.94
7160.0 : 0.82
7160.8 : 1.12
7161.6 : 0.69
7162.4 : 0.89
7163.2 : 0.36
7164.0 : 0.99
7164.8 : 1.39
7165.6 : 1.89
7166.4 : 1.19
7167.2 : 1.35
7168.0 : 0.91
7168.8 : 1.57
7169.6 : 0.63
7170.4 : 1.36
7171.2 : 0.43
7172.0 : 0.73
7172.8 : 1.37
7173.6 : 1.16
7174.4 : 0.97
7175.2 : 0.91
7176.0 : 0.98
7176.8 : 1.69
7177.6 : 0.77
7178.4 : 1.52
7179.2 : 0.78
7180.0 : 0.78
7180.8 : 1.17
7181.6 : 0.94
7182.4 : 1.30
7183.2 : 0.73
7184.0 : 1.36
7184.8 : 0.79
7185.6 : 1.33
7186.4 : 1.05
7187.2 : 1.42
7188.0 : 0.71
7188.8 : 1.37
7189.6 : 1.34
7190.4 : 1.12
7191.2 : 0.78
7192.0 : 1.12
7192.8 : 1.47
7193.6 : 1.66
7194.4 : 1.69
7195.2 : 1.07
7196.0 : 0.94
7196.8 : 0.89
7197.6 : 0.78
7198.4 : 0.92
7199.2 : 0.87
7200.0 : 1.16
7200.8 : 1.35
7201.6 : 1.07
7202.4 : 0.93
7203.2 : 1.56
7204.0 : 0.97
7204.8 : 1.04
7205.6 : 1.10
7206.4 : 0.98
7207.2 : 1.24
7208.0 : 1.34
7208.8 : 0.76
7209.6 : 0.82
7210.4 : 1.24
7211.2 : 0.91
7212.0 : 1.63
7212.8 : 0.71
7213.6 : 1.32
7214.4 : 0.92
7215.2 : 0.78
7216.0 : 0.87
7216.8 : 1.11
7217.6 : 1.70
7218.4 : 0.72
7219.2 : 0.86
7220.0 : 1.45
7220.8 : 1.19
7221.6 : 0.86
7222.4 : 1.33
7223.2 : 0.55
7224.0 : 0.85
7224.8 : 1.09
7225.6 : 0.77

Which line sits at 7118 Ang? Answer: H-alpha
